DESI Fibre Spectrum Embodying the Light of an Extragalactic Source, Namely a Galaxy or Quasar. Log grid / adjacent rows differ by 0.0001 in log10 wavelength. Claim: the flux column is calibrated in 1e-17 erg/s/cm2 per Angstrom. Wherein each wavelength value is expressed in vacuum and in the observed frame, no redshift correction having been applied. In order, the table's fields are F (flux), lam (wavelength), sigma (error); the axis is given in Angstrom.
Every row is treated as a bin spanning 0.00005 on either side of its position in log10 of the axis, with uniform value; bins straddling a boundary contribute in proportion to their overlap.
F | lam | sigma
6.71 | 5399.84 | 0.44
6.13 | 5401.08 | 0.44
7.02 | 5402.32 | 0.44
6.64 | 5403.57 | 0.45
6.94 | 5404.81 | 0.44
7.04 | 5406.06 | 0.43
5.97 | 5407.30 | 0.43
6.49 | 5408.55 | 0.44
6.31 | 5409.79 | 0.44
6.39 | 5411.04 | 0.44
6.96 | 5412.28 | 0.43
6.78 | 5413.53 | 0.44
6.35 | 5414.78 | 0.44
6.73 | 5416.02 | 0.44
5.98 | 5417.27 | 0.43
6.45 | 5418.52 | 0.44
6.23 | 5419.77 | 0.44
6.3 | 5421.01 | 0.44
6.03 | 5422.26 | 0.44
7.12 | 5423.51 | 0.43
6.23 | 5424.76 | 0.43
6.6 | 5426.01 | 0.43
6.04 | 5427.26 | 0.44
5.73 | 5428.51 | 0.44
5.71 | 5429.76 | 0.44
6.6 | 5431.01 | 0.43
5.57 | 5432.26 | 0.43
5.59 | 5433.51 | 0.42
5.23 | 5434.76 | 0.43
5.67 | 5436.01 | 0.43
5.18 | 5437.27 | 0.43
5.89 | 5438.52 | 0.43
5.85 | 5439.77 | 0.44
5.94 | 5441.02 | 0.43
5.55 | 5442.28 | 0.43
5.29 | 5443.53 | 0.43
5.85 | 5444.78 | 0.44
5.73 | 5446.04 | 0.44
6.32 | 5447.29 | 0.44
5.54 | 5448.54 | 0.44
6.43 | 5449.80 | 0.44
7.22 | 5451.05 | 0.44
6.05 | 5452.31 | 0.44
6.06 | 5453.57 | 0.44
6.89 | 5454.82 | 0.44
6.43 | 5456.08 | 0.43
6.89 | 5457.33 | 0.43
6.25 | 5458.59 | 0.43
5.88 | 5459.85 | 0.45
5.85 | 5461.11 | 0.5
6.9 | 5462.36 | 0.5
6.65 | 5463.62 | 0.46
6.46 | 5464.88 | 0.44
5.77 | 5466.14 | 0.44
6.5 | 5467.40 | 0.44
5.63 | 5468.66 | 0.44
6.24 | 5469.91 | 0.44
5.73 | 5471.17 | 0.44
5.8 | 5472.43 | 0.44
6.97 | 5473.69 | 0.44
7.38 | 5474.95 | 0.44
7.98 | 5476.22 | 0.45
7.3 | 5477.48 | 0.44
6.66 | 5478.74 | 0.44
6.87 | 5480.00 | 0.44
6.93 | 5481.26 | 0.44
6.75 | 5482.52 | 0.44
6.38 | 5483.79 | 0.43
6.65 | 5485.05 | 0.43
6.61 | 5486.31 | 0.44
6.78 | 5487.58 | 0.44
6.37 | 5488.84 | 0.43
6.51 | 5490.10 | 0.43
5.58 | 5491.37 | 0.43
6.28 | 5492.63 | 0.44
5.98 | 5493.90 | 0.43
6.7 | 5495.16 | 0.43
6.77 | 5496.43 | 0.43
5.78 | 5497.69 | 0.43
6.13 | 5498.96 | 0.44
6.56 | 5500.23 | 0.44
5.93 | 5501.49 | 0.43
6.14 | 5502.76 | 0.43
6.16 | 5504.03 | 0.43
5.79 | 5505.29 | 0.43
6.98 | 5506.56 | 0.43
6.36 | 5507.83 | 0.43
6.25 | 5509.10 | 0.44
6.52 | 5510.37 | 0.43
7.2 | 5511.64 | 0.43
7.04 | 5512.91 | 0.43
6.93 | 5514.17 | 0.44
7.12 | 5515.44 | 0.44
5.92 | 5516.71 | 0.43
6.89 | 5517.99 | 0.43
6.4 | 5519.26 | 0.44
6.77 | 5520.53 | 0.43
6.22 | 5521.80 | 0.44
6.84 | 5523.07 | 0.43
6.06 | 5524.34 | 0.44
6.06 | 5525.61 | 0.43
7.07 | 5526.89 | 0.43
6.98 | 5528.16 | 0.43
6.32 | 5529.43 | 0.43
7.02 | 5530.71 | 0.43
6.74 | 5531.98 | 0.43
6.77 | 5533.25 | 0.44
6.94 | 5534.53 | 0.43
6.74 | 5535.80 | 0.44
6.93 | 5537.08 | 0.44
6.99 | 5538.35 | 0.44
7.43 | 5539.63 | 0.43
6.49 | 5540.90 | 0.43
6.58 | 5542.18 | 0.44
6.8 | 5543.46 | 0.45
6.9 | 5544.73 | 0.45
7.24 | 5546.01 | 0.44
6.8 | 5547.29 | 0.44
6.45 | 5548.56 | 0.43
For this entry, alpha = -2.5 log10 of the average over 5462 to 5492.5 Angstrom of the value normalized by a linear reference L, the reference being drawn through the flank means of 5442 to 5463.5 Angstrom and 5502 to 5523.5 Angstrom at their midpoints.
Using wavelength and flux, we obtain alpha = -0.03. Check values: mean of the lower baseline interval 6.21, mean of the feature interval 6.55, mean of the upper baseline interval 6.55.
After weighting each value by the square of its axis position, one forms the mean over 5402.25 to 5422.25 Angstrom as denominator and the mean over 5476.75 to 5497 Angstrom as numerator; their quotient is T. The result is 1.04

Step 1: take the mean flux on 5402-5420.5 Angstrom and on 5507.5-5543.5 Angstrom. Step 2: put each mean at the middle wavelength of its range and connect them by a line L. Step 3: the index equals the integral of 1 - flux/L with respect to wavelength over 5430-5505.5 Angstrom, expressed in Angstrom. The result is 4.18 Angstrom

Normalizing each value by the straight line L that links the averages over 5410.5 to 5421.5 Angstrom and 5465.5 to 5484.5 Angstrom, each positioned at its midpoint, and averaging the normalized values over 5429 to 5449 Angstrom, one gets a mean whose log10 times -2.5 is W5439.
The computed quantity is 0.14 mag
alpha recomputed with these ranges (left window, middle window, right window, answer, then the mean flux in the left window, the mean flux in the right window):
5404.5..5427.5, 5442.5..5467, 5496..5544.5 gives 0.05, 6.47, 6.6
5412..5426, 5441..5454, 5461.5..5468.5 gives 0.07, 6.46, 6.38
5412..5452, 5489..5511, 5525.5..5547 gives 0.05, 6.08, 6.84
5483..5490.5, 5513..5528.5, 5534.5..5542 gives 0.03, 6.55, 6.9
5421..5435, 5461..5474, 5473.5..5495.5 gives 0.05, 6.07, 6.7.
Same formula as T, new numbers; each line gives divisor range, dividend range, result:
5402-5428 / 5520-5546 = 1.08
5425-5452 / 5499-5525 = 1.13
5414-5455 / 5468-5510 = 1.09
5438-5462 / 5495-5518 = 1.08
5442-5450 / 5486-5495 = 1.11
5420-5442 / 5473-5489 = 1.18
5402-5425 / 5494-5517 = 1.02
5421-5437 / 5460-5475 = 1.06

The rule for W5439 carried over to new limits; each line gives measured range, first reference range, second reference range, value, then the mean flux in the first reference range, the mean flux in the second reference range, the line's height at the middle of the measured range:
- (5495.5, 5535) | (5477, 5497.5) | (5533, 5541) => 0.04 mag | 6.55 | 6.93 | 6.76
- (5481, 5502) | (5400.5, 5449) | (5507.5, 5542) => 0.02 mag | 6.16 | 6.71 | 6.52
